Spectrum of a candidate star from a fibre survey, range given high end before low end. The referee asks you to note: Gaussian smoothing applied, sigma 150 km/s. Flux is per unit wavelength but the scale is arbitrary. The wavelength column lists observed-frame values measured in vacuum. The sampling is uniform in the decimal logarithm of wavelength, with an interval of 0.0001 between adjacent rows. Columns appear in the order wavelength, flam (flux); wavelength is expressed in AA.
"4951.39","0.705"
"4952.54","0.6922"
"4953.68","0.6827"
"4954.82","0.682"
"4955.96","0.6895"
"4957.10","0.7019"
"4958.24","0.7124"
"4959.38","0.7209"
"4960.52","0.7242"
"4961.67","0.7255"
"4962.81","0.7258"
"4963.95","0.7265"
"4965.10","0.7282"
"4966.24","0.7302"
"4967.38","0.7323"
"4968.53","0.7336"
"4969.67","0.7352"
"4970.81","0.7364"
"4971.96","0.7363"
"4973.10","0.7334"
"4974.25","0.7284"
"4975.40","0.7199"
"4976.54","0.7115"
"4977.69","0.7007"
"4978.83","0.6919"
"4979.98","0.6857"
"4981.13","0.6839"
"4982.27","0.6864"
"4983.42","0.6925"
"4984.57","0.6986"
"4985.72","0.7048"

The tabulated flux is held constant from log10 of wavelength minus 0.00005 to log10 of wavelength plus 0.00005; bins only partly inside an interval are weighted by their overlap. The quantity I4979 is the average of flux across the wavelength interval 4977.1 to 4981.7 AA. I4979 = 0.69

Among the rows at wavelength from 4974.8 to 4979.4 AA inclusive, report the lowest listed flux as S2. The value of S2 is 0.6919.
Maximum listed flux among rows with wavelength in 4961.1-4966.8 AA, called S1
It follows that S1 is 0.7302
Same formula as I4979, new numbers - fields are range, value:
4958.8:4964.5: 0.725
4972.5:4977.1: 0.724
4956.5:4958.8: 0.708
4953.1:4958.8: 0.694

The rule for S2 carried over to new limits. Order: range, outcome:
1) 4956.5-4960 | 0.7019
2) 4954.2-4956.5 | 0.682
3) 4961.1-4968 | 0.7255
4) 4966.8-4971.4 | 0.7323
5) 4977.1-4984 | 0.6839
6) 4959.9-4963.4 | 0.7242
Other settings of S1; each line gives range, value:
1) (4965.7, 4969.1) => 0.7336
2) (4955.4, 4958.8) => 0.7124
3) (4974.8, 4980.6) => 0.7199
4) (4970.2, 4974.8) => 0.7364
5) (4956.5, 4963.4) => 0.7258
